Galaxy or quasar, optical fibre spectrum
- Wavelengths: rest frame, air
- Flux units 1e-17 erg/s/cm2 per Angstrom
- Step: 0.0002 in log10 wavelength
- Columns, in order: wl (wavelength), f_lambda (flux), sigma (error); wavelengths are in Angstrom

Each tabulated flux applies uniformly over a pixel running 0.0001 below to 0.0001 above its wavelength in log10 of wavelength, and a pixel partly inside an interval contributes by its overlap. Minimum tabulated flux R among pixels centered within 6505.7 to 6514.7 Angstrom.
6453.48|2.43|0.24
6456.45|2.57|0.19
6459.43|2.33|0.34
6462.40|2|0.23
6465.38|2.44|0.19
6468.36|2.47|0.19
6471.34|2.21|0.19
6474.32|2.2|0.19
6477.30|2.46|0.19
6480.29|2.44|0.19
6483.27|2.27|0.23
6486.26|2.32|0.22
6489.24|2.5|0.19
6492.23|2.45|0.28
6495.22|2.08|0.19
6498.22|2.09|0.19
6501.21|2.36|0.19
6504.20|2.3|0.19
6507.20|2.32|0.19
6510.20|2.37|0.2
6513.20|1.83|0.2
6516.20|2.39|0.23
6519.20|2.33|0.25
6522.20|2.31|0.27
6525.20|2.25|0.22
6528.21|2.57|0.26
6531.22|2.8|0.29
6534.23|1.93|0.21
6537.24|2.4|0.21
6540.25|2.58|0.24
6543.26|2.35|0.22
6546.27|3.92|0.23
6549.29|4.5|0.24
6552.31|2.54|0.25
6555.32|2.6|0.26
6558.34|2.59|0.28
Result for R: 1.83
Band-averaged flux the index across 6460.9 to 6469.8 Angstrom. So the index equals 2.3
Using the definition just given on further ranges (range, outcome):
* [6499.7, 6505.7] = 2.33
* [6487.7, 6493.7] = 2.48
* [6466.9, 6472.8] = 2.34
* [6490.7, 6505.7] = 2.26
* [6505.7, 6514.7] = 2.17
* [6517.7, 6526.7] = 2.3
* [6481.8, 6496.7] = 2.32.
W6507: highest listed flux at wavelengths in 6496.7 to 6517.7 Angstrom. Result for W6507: 2.39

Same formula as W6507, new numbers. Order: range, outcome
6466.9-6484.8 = 2.47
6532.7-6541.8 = 2.58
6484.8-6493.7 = 2.5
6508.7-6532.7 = 2.8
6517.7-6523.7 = 2.33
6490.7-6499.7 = 2.45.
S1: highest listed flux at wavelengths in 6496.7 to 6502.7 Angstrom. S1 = 2.36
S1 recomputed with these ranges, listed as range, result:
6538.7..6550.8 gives 4.5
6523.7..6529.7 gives 2.57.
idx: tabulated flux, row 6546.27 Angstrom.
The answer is 3.92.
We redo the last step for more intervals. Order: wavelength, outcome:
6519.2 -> 2.33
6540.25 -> 2.58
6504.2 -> 2.3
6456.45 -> 2.57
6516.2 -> 2.39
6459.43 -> 2.33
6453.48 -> 2.43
